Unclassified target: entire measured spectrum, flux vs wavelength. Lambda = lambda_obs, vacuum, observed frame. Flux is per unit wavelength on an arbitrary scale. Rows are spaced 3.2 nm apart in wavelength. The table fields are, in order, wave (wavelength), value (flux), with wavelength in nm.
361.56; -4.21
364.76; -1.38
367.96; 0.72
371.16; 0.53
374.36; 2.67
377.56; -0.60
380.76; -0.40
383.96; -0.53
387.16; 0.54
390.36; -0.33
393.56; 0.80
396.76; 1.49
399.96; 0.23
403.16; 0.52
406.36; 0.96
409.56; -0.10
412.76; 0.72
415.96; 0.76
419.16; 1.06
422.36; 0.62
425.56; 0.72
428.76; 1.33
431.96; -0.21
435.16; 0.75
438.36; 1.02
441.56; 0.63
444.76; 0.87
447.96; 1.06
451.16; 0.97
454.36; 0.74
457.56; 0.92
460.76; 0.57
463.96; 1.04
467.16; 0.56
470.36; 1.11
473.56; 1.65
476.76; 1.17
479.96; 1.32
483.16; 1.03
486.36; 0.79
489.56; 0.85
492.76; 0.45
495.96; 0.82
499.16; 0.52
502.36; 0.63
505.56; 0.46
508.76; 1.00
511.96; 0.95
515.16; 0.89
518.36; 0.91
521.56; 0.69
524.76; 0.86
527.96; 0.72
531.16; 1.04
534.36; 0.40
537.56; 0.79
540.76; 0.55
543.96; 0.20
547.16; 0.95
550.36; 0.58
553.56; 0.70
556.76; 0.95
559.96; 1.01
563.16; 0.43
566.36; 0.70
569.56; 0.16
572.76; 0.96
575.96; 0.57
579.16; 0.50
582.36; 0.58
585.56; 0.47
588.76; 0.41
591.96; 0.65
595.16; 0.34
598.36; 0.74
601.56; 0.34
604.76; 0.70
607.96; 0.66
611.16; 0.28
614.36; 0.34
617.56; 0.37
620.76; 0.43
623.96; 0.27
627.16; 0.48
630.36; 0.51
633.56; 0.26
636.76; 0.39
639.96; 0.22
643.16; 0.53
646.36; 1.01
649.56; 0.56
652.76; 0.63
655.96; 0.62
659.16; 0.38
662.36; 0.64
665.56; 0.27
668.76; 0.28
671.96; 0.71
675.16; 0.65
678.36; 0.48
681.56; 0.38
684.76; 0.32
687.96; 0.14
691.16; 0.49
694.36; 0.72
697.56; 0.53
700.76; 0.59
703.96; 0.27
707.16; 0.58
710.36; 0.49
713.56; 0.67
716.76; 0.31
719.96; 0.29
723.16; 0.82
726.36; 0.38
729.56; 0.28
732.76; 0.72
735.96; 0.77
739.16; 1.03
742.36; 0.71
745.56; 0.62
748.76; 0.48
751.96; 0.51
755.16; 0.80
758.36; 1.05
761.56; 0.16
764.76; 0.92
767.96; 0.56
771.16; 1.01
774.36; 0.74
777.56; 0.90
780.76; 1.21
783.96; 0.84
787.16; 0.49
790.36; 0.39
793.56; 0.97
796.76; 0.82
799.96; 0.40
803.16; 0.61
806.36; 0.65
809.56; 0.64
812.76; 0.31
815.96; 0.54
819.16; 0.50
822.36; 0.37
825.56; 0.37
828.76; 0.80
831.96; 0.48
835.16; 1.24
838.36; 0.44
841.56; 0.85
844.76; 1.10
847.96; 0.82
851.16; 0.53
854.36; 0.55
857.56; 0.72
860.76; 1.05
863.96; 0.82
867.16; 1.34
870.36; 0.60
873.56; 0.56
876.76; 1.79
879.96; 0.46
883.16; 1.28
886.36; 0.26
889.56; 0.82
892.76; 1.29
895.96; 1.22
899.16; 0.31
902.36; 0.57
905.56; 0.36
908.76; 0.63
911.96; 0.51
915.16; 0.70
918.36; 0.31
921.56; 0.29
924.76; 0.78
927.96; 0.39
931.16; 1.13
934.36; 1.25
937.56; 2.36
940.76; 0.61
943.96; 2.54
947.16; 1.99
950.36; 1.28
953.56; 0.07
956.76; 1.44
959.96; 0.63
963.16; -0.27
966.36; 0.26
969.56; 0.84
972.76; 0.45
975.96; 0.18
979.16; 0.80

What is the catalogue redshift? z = 0.124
